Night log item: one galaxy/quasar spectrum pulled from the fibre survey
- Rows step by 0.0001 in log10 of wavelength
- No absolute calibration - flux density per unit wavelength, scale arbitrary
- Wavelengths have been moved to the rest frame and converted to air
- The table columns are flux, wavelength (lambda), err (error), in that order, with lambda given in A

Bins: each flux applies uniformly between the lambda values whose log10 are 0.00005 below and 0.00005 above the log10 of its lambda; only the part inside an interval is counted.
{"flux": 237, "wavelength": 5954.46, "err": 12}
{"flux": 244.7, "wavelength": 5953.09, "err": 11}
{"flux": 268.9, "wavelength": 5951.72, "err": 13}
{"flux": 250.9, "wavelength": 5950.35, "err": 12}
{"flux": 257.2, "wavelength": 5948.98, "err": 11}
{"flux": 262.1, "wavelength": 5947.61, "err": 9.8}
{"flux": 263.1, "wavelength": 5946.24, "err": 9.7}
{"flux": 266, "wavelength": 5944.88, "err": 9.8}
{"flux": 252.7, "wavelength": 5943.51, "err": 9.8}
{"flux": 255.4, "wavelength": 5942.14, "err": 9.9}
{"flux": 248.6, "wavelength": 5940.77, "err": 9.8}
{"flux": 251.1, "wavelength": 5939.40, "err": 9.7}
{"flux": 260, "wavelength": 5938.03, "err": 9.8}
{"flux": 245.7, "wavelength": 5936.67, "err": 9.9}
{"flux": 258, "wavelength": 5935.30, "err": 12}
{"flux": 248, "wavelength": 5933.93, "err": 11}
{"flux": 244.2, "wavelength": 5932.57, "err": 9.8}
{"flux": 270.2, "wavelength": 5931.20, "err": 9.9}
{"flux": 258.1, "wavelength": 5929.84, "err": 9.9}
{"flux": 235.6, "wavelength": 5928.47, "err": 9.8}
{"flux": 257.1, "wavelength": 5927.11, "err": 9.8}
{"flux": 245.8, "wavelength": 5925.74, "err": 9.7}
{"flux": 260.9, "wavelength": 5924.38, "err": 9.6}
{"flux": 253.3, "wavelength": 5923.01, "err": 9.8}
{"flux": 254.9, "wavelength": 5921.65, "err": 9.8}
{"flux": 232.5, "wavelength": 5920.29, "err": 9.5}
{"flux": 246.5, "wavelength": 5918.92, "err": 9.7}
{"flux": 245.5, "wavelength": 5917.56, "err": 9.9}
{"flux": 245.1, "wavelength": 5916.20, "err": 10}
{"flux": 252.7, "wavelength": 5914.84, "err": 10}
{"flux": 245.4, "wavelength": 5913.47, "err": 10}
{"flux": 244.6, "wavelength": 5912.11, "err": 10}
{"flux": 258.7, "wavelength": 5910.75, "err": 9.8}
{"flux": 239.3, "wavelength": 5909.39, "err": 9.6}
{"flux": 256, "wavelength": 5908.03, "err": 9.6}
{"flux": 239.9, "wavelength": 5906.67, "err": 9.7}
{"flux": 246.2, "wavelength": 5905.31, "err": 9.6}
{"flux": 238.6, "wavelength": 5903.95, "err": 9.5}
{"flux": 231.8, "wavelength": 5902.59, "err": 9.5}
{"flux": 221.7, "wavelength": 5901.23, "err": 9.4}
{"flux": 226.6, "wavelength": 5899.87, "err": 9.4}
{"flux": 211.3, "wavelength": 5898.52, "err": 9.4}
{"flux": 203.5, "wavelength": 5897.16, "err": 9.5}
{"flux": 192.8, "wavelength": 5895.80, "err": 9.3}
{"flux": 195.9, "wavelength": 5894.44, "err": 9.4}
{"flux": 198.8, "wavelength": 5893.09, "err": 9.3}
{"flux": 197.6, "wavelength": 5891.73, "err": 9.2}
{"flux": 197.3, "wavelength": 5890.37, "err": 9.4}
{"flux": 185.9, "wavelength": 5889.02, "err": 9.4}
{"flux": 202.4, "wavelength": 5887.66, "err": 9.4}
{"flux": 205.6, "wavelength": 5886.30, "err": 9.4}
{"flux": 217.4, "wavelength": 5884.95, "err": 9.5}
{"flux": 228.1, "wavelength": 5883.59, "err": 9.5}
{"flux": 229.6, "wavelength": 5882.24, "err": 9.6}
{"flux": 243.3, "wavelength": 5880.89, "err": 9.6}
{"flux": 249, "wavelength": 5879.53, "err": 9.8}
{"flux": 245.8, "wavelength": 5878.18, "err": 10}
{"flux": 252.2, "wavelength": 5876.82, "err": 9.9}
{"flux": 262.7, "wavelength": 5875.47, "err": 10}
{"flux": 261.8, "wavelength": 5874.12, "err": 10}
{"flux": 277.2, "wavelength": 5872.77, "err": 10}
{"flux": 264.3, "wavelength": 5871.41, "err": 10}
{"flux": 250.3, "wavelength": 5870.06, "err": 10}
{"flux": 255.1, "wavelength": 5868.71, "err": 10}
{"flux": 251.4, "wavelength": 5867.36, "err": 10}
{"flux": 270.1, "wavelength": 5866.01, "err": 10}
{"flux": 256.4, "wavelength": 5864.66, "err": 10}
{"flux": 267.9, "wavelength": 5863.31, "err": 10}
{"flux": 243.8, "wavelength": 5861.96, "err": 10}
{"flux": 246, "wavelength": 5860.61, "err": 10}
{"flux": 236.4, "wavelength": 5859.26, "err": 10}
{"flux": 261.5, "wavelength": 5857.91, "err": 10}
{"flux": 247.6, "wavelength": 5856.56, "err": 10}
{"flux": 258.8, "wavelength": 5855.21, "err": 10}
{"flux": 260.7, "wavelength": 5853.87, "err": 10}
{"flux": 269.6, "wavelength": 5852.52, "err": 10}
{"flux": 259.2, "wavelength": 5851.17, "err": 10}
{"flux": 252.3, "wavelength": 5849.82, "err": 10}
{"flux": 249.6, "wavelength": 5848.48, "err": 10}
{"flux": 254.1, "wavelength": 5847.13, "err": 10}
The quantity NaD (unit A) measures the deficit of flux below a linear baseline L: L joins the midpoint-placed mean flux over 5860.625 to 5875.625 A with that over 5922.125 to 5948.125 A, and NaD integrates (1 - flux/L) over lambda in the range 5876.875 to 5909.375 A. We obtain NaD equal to 4.6 A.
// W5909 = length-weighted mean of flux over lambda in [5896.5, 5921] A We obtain 238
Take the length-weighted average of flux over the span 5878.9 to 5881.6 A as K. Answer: 246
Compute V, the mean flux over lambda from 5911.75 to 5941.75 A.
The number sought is 250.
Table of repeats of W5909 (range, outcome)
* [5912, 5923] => 246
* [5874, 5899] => 219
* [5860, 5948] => 242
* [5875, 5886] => 239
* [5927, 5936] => 253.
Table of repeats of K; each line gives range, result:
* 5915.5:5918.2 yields 246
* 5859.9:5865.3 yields 253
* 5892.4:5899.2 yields 201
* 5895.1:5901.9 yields 211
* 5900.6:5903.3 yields 227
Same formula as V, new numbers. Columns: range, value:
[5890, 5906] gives 214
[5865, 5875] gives 261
